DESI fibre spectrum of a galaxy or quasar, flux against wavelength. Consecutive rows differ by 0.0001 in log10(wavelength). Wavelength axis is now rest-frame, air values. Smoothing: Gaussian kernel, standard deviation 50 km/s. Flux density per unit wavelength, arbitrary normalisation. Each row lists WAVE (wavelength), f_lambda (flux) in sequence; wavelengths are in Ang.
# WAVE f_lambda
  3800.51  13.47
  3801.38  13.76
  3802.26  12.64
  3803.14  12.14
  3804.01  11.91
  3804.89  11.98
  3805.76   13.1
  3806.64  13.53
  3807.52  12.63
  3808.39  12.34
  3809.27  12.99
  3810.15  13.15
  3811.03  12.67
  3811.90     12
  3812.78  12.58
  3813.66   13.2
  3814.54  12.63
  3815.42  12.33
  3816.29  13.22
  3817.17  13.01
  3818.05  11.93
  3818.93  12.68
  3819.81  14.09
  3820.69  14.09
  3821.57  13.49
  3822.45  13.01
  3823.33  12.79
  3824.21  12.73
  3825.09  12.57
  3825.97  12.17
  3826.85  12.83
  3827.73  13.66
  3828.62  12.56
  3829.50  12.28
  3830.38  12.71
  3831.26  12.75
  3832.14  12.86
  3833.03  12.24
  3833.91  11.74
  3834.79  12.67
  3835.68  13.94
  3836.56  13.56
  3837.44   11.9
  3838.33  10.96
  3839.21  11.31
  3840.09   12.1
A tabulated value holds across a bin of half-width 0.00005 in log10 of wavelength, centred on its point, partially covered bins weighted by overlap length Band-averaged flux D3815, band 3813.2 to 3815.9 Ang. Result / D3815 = 12.7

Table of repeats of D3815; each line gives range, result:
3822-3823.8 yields 12.9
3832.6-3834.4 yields 12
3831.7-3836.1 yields 12.7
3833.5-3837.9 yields 12.8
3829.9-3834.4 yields 12.5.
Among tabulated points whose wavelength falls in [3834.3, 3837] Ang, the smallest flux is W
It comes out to 12.67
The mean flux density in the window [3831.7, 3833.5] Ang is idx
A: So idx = 12.5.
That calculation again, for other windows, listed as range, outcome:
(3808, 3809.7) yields 12.7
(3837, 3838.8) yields 11.4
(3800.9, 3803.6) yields 12.9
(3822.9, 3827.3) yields 12.6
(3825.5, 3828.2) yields 12.9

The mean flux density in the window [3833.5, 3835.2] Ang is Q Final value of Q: 12.2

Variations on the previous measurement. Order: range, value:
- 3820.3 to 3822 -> 13.8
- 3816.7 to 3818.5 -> 12.5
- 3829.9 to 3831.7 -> 12.8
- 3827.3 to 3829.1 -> 13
